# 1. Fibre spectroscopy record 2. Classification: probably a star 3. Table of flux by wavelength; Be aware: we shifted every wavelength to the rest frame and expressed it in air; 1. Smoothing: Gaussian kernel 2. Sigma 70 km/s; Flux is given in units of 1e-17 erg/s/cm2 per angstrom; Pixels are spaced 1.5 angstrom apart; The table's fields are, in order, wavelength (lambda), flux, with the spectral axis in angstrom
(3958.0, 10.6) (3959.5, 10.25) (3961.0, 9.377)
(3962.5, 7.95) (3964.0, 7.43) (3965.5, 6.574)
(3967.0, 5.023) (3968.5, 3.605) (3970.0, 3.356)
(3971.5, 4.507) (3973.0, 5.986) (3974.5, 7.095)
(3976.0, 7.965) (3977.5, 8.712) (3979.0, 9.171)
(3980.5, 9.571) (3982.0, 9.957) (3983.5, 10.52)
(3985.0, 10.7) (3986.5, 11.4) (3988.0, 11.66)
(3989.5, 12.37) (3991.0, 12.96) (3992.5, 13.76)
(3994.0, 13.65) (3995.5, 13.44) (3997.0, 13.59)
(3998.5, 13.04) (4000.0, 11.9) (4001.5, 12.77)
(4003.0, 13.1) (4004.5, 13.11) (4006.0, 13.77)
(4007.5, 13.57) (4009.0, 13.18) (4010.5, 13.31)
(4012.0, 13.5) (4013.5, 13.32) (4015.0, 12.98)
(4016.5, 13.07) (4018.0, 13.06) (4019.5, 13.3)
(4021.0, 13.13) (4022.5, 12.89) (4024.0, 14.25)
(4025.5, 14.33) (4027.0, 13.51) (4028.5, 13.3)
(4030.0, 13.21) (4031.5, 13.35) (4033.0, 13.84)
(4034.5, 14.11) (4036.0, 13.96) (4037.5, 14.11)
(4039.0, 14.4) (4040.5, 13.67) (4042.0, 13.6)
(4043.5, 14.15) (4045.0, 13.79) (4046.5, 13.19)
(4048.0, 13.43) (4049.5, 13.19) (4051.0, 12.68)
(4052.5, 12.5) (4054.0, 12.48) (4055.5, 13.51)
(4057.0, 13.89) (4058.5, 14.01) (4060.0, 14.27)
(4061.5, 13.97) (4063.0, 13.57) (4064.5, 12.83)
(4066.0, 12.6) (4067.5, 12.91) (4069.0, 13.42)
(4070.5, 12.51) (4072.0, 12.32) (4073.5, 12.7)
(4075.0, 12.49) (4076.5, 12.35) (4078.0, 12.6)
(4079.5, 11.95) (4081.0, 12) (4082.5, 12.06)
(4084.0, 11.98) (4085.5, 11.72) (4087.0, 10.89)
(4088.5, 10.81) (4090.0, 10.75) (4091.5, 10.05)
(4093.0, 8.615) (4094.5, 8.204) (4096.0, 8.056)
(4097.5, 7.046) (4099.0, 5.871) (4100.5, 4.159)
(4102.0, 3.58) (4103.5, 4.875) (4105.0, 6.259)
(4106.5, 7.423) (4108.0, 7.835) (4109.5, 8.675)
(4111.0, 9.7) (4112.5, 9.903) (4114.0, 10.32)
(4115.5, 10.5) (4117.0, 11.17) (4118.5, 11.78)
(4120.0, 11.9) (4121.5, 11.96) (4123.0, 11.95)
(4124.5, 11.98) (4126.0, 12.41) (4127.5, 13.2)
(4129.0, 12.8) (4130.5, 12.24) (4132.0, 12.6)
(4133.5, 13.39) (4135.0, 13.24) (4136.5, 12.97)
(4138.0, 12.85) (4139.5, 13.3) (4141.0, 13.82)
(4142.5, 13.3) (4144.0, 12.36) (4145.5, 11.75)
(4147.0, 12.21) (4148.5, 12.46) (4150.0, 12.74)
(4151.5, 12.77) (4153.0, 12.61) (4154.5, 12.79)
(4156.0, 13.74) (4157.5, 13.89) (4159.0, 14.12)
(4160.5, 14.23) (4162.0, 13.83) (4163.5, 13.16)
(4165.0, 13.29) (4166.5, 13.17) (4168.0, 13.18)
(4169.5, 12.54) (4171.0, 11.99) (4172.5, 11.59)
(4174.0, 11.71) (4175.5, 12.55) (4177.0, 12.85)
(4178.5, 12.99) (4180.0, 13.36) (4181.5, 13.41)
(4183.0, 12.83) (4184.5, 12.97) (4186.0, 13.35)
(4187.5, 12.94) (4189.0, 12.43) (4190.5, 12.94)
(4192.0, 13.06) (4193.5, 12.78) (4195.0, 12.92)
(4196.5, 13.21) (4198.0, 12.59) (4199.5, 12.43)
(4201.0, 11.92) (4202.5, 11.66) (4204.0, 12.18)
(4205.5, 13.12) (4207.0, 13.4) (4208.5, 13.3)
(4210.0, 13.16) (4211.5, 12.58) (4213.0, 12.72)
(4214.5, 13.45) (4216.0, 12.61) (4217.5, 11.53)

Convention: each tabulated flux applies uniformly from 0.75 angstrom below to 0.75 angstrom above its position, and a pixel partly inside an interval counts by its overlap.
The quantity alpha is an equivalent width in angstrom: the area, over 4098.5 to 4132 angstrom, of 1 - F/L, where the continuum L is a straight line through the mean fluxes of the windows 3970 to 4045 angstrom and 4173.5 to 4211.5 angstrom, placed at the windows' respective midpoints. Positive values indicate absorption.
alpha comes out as 7.8 angstrom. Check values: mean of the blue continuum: 12.2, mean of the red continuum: 12.8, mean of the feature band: 9.66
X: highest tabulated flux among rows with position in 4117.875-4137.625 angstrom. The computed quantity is 13.39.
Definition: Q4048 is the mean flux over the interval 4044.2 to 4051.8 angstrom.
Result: 13.3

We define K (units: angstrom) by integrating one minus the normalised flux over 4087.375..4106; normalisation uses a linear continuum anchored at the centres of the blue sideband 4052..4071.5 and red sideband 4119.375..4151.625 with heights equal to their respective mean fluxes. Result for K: 7.97 angstrom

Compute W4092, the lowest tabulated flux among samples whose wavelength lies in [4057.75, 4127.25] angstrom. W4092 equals 3.58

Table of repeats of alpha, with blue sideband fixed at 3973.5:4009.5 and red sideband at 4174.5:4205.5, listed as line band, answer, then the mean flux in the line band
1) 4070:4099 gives 3.1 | 10.9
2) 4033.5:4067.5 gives -4.4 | 13.5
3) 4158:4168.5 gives -0.8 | 13.6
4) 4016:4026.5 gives -1.4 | 13.4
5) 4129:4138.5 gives -0.3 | 12.9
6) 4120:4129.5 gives 0.1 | 12.3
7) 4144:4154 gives 0.1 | 12.4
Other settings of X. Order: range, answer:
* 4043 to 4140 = 14.27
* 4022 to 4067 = 14.4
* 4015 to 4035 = 14.33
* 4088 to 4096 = 10.81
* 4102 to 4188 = 14.23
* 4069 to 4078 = 13.42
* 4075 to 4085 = 12.6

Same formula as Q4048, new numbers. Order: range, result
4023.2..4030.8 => 13.7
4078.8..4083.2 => 12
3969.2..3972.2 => 3.92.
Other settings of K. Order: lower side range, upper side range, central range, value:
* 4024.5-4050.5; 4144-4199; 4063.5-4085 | 1.60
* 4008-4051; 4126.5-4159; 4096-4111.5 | 7.75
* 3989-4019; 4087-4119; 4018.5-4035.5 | -2.12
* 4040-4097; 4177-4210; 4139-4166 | -0.95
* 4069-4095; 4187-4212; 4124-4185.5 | -3.24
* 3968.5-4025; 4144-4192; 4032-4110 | 3.72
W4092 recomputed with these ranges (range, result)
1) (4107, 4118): 7.835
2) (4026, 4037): 13.21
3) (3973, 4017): 5.986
